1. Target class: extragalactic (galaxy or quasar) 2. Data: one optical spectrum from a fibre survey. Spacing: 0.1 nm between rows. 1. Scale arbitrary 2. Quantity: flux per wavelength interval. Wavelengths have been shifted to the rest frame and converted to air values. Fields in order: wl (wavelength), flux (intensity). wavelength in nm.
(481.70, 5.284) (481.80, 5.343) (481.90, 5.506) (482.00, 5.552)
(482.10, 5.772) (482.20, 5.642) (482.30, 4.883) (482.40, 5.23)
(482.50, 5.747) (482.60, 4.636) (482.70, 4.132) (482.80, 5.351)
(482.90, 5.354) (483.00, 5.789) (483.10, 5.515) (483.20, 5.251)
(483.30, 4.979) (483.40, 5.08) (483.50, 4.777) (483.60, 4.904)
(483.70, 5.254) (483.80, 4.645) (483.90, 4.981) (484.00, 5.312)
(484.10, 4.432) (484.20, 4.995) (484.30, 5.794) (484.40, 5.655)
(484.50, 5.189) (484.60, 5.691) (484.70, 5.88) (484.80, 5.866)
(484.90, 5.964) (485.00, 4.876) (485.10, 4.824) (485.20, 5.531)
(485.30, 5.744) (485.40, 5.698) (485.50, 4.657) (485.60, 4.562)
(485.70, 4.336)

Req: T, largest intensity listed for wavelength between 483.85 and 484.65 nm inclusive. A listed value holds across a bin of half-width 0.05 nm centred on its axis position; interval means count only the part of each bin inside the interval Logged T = 5.794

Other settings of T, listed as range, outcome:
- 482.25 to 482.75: 5.747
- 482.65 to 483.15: 5.789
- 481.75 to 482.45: 5.772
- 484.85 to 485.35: 5.964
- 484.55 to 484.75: 5.88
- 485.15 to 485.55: 5.744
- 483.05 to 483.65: 5.515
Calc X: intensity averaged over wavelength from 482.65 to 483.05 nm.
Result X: 5.16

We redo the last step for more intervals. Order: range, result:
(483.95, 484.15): 4.87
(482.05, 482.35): 5.43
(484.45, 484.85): 5.66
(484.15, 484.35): 5.39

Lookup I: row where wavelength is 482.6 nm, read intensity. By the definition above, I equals 4.636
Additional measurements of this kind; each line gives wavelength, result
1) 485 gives 4.876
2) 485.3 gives 5.744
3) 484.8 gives 5.866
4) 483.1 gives 5.515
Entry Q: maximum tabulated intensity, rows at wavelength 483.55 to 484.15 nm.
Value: 5.312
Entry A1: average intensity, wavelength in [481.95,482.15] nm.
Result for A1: 5.66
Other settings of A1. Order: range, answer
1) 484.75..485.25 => 5.41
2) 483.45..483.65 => 4.84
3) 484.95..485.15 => 4.85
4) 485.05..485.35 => 5.37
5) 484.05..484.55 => 5.21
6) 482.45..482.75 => 4.84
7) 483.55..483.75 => 5.08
